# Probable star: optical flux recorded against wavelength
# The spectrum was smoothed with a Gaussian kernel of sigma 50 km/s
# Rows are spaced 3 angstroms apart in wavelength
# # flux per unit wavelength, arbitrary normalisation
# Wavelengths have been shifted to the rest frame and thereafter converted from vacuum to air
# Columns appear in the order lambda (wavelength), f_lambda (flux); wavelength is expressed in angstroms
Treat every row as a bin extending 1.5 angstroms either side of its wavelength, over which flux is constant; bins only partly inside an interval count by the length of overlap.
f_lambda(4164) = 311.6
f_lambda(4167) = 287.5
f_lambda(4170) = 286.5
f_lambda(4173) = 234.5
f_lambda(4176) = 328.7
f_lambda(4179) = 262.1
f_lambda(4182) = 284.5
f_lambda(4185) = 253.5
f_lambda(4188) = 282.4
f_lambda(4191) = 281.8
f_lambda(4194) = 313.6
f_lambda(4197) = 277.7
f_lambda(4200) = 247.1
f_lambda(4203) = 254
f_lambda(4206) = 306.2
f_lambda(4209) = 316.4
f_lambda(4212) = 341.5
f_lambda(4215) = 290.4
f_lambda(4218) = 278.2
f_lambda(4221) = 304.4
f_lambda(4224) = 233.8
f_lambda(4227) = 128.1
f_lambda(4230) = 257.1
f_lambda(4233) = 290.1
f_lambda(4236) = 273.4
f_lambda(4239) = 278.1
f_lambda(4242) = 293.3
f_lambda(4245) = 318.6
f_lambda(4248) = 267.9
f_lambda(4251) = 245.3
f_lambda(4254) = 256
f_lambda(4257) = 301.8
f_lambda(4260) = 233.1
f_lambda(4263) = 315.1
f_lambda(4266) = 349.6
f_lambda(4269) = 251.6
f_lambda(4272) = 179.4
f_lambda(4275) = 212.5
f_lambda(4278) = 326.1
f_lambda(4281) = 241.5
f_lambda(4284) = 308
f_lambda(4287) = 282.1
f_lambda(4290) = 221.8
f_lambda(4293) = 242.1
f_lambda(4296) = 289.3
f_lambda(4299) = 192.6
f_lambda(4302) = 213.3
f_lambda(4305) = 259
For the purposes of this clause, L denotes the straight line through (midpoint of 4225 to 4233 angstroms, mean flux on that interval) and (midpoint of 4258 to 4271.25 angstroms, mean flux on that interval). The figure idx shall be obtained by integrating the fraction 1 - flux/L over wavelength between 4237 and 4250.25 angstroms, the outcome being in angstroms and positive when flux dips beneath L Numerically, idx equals -2.48 angstroms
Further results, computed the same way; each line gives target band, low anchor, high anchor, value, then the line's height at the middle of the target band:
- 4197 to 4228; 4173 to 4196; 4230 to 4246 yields 1.3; 285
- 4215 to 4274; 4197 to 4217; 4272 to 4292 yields 1.8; 275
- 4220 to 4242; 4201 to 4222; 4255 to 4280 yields 2.6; 288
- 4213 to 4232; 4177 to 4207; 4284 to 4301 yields 1.2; 269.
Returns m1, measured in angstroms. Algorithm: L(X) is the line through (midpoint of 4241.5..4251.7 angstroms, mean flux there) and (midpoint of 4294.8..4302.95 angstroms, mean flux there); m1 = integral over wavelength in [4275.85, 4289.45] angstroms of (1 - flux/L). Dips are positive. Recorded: -1.87 angstroms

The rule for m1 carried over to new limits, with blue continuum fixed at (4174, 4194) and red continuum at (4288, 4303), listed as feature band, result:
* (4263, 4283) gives -1.7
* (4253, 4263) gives -0.8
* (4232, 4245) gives -1.4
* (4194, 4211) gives -0.6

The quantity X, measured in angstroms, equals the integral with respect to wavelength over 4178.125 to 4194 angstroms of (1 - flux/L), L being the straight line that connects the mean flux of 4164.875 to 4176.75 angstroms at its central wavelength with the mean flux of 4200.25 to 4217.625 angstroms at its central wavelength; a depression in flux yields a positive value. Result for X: 0.6 angstroms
